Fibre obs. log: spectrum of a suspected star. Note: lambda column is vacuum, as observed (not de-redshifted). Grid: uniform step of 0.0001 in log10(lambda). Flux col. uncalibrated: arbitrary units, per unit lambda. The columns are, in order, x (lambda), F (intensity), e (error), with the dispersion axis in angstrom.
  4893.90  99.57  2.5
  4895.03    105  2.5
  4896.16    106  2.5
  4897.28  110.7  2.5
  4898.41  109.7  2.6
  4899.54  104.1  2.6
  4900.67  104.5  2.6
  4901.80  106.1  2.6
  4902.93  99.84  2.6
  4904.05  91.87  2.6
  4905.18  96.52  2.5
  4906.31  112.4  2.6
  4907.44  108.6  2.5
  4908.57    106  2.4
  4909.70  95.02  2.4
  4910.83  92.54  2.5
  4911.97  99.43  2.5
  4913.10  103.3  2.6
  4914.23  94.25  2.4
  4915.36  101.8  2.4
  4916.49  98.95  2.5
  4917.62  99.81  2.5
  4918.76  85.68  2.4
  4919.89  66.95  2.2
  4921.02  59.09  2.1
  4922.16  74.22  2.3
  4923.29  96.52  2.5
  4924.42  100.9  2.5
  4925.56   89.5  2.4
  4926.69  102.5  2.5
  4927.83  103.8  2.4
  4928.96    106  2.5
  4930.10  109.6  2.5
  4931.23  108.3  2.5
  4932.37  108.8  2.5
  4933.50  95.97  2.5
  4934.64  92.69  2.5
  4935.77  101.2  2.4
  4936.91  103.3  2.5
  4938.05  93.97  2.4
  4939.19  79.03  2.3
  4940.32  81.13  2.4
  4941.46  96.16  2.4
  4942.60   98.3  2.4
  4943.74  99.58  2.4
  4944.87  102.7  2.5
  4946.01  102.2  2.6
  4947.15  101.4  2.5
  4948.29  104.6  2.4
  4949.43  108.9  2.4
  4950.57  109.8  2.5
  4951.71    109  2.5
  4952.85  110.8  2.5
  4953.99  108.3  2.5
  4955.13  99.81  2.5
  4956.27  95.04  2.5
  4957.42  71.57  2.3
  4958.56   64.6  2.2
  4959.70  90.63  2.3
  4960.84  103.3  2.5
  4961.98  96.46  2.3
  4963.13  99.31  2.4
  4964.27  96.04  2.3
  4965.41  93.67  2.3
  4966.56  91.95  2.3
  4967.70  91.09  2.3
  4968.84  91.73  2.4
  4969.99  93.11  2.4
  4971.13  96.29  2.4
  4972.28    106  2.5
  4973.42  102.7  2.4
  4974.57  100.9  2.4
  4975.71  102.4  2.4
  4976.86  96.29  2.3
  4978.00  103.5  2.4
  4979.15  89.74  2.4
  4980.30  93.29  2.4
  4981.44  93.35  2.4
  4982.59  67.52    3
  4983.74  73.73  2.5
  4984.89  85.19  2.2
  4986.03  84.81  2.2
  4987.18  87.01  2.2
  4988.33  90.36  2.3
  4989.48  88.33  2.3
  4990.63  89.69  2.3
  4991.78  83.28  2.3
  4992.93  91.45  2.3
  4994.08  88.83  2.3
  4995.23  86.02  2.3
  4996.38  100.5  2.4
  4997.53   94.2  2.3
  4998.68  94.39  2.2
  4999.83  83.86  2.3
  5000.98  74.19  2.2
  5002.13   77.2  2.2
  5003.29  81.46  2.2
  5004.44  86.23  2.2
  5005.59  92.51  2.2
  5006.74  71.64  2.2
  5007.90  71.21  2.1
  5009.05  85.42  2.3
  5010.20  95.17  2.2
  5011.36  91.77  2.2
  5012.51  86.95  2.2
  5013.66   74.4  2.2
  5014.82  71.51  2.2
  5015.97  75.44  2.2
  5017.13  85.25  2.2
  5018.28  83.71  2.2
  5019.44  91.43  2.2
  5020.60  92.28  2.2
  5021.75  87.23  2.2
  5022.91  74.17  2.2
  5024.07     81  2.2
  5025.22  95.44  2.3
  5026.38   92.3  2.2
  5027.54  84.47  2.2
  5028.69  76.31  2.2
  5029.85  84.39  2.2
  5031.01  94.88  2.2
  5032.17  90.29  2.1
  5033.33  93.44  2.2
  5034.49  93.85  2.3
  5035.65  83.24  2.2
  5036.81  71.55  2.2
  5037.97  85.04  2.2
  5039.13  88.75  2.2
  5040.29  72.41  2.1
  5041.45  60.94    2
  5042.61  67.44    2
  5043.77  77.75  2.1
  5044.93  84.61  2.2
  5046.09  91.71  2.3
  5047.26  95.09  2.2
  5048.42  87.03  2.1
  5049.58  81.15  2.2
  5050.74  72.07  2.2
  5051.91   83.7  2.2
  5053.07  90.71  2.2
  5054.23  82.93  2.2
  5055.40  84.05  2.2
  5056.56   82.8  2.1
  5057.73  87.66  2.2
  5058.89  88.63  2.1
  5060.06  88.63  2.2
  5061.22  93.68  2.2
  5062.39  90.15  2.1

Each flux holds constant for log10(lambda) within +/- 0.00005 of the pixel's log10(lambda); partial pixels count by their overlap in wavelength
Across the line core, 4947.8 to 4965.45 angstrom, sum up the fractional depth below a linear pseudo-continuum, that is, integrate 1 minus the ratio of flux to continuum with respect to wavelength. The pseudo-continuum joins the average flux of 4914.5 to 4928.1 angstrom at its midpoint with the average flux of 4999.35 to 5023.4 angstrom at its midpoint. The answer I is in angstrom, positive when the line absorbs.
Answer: -2.2 angstrom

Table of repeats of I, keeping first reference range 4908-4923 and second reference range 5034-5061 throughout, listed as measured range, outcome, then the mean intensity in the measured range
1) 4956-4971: -0.51 angstrom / 90.7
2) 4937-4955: -2.37 angstrom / 100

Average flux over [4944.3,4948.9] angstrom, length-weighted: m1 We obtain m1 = 103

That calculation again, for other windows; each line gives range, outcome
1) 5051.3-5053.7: 87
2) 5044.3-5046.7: 87.8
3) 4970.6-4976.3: 102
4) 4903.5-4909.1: 103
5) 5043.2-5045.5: 81.2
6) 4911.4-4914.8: 99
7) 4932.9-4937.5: 98.4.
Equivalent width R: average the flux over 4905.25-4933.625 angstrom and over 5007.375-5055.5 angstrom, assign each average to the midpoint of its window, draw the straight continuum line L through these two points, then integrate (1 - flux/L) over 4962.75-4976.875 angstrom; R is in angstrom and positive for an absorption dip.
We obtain -1.0 angstrom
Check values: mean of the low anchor 96.8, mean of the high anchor 83.6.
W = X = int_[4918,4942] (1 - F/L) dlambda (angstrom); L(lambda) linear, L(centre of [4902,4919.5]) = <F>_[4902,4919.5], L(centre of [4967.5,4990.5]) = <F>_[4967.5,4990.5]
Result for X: 0.92 angstrom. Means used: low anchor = 98.9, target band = 93.2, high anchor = 91.8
